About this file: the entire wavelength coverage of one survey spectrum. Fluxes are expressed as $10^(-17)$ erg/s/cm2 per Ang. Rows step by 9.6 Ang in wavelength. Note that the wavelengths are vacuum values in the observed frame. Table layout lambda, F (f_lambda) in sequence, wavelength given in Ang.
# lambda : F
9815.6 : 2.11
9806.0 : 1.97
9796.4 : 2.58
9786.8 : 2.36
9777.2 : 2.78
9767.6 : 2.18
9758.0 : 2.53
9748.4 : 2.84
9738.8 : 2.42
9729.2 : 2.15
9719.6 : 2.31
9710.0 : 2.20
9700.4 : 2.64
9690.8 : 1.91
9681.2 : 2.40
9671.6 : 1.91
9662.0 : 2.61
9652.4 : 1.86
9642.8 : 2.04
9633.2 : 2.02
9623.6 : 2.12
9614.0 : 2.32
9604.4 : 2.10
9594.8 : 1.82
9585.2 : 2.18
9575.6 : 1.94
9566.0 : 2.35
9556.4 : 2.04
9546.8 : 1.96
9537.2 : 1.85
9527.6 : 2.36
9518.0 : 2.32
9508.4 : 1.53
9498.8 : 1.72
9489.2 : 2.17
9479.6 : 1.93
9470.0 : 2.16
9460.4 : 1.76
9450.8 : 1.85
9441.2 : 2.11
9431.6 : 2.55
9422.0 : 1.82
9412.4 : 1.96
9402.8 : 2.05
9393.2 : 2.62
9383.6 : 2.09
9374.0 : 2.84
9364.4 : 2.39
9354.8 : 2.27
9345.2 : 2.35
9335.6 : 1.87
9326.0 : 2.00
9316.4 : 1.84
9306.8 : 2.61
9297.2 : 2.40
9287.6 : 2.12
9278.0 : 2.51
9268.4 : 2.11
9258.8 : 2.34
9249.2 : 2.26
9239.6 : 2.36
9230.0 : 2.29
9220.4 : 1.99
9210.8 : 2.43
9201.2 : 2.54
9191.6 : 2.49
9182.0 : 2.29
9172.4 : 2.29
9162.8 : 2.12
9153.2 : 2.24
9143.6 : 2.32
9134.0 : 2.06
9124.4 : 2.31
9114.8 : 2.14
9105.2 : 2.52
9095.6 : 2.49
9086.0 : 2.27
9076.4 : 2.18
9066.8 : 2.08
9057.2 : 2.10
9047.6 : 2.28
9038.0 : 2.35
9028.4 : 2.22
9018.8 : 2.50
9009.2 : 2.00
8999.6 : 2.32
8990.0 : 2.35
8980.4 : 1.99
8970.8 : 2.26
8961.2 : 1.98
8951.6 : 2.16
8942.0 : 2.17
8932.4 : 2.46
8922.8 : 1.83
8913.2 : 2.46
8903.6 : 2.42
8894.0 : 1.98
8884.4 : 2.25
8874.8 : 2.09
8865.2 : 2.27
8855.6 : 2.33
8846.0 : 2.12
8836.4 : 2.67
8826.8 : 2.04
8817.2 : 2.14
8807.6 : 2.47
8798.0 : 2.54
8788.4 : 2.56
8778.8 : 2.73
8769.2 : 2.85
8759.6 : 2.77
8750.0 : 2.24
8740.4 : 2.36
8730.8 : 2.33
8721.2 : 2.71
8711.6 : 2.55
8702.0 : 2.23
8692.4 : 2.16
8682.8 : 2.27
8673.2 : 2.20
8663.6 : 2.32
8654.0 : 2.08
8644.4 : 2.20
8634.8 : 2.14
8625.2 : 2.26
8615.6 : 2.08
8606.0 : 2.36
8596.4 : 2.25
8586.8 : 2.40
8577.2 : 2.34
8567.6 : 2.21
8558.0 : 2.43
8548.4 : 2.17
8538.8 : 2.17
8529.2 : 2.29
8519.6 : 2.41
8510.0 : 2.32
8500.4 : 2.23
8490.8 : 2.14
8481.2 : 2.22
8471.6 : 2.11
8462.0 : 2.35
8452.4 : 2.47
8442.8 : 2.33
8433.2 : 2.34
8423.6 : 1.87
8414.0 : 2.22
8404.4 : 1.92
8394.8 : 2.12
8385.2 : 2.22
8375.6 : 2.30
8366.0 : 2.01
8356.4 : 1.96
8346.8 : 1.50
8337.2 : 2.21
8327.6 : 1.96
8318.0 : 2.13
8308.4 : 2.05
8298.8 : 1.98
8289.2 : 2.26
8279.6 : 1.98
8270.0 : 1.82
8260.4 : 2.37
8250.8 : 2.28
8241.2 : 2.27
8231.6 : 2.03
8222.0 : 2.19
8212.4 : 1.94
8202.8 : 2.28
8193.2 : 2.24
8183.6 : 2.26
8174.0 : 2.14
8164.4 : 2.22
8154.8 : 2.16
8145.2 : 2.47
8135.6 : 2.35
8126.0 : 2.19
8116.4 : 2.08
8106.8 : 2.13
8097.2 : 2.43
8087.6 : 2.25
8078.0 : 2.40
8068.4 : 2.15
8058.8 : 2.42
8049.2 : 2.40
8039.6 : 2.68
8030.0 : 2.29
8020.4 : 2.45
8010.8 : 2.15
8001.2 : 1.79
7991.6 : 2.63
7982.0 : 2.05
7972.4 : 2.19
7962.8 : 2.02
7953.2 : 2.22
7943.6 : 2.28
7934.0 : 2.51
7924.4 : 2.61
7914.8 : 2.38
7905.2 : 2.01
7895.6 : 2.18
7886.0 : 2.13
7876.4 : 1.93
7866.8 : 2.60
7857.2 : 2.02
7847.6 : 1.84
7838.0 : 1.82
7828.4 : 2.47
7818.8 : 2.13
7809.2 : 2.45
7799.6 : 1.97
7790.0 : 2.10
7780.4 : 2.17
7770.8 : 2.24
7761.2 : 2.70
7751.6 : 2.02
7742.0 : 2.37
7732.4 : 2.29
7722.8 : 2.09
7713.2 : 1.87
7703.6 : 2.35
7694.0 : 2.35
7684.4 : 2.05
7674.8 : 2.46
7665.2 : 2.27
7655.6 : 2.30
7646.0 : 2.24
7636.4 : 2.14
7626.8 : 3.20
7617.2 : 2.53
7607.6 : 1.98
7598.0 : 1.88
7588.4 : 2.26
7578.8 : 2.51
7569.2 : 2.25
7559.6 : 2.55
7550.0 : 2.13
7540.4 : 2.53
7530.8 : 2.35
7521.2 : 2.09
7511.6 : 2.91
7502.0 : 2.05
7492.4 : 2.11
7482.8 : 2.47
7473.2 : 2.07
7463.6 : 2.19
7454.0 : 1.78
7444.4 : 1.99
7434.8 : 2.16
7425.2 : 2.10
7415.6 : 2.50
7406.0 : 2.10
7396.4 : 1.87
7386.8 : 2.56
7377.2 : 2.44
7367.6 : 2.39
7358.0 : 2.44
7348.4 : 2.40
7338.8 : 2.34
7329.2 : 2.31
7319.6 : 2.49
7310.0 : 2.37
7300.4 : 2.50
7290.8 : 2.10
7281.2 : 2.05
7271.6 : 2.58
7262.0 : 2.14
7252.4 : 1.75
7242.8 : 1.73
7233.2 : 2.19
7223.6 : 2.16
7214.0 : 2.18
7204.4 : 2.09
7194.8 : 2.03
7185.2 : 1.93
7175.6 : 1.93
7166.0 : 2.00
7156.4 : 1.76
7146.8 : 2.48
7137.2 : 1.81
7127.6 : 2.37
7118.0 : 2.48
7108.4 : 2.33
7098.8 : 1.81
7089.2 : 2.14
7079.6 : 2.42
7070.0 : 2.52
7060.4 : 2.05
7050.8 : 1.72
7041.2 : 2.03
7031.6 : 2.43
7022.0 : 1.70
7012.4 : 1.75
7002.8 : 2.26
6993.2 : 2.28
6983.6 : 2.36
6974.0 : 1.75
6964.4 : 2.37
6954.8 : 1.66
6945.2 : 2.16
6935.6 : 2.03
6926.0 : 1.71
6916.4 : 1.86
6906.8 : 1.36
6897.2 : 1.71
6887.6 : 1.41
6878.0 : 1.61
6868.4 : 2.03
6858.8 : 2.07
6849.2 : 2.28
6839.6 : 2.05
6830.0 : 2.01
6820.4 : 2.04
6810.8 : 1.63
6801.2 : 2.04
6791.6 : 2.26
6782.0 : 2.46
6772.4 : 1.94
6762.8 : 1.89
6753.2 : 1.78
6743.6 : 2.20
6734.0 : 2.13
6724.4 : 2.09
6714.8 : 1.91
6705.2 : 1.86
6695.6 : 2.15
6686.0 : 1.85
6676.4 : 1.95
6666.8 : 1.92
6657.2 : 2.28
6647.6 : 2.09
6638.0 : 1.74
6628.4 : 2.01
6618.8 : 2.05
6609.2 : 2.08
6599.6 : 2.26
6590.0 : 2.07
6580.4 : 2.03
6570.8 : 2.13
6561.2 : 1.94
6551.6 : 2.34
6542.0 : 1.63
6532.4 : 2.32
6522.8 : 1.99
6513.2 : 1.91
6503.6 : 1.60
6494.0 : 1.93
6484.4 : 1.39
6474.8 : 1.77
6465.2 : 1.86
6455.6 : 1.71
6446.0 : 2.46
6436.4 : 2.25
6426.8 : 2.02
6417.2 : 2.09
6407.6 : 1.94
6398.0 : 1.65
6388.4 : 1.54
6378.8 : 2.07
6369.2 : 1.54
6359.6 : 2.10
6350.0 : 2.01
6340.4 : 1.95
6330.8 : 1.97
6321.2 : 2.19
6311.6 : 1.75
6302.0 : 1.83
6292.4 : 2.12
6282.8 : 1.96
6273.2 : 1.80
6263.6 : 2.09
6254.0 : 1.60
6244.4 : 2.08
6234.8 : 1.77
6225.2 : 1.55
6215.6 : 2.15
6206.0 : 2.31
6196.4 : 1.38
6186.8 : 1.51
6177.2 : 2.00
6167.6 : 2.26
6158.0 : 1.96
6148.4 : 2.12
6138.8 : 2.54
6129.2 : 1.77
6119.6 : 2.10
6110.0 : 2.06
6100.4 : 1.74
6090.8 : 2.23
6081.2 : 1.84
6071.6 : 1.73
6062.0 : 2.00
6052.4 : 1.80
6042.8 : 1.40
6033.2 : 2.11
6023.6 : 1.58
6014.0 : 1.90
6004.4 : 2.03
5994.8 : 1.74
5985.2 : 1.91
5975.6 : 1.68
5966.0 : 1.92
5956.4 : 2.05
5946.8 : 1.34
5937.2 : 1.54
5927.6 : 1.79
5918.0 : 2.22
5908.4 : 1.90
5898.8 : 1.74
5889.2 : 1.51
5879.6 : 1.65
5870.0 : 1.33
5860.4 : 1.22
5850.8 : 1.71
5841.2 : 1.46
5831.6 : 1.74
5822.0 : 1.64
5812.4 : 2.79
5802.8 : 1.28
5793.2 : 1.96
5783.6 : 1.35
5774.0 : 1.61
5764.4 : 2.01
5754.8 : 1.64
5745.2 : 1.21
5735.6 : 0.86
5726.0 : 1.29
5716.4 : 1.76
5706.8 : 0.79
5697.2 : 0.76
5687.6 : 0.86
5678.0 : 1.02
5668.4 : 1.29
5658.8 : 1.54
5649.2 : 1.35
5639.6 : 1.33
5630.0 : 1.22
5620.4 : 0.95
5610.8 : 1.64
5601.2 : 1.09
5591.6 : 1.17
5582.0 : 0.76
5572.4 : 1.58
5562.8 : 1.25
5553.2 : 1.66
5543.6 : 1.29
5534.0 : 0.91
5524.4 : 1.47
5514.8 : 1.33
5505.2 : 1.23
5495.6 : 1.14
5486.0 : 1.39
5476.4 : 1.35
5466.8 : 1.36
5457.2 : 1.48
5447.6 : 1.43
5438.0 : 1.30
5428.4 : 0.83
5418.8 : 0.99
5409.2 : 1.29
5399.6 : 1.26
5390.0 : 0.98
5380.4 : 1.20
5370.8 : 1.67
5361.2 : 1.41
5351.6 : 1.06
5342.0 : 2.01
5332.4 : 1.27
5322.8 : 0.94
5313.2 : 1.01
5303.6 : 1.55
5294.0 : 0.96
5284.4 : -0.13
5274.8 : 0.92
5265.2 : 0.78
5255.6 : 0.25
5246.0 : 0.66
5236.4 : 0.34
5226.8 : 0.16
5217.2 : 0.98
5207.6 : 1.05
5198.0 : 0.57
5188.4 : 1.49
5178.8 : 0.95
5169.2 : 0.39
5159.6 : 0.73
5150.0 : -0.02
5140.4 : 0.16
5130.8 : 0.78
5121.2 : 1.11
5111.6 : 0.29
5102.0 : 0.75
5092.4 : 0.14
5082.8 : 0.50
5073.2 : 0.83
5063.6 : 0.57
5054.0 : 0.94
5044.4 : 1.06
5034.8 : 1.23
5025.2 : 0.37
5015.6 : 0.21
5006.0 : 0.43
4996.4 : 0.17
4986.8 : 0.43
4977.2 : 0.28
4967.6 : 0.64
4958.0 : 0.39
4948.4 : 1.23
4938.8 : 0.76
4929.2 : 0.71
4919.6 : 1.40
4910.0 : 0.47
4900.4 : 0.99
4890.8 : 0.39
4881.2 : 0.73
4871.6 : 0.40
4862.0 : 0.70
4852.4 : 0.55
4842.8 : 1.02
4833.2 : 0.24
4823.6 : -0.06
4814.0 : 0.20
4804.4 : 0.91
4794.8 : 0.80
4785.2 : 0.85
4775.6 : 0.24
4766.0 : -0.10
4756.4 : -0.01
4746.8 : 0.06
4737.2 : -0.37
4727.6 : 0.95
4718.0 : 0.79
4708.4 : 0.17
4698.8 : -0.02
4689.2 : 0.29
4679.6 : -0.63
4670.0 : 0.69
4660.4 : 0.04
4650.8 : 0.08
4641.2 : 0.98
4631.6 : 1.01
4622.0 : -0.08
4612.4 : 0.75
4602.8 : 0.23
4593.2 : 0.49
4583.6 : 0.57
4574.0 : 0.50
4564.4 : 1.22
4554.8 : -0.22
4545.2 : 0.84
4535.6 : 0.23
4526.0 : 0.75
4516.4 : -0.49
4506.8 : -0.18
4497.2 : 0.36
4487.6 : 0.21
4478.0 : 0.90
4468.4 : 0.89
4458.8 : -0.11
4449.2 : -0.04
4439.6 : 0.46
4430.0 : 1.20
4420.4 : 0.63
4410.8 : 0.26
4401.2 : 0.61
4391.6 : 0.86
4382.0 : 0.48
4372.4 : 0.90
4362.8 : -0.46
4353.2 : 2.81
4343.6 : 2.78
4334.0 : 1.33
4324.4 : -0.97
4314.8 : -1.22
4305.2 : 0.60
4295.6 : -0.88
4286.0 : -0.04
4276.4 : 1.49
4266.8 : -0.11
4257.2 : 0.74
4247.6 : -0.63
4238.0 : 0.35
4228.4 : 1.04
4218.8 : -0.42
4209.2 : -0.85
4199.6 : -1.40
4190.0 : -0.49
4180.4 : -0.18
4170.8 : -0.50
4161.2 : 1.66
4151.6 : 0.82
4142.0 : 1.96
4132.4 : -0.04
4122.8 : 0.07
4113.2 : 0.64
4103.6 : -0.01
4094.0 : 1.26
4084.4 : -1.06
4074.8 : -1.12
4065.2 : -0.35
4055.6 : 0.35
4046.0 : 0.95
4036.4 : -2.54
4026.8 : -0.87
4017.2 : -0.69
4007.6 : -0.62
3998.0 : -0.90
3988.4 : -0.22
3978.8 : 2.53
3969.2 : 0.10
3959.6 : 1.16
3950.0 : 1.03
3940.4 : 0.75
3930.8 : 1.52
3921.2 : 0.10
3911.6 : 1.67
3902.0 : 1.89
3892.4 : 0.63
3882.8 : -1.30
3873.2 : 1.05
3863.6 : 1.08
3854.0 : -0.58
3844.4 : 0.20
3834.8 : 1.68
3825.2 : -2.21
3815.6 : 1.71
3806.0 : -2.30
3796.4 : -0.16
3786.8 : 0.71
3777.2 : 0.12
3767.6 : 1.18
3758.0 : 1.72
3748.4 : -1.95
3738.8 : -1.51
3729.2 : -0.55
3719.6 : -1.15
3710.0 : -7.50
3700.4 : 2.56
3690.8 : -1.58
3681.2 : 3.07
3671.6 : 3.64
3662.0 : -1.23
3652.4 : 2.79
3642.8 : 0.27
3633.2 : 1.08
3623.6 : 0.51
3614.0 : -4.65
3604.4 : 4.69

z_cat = 0.33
